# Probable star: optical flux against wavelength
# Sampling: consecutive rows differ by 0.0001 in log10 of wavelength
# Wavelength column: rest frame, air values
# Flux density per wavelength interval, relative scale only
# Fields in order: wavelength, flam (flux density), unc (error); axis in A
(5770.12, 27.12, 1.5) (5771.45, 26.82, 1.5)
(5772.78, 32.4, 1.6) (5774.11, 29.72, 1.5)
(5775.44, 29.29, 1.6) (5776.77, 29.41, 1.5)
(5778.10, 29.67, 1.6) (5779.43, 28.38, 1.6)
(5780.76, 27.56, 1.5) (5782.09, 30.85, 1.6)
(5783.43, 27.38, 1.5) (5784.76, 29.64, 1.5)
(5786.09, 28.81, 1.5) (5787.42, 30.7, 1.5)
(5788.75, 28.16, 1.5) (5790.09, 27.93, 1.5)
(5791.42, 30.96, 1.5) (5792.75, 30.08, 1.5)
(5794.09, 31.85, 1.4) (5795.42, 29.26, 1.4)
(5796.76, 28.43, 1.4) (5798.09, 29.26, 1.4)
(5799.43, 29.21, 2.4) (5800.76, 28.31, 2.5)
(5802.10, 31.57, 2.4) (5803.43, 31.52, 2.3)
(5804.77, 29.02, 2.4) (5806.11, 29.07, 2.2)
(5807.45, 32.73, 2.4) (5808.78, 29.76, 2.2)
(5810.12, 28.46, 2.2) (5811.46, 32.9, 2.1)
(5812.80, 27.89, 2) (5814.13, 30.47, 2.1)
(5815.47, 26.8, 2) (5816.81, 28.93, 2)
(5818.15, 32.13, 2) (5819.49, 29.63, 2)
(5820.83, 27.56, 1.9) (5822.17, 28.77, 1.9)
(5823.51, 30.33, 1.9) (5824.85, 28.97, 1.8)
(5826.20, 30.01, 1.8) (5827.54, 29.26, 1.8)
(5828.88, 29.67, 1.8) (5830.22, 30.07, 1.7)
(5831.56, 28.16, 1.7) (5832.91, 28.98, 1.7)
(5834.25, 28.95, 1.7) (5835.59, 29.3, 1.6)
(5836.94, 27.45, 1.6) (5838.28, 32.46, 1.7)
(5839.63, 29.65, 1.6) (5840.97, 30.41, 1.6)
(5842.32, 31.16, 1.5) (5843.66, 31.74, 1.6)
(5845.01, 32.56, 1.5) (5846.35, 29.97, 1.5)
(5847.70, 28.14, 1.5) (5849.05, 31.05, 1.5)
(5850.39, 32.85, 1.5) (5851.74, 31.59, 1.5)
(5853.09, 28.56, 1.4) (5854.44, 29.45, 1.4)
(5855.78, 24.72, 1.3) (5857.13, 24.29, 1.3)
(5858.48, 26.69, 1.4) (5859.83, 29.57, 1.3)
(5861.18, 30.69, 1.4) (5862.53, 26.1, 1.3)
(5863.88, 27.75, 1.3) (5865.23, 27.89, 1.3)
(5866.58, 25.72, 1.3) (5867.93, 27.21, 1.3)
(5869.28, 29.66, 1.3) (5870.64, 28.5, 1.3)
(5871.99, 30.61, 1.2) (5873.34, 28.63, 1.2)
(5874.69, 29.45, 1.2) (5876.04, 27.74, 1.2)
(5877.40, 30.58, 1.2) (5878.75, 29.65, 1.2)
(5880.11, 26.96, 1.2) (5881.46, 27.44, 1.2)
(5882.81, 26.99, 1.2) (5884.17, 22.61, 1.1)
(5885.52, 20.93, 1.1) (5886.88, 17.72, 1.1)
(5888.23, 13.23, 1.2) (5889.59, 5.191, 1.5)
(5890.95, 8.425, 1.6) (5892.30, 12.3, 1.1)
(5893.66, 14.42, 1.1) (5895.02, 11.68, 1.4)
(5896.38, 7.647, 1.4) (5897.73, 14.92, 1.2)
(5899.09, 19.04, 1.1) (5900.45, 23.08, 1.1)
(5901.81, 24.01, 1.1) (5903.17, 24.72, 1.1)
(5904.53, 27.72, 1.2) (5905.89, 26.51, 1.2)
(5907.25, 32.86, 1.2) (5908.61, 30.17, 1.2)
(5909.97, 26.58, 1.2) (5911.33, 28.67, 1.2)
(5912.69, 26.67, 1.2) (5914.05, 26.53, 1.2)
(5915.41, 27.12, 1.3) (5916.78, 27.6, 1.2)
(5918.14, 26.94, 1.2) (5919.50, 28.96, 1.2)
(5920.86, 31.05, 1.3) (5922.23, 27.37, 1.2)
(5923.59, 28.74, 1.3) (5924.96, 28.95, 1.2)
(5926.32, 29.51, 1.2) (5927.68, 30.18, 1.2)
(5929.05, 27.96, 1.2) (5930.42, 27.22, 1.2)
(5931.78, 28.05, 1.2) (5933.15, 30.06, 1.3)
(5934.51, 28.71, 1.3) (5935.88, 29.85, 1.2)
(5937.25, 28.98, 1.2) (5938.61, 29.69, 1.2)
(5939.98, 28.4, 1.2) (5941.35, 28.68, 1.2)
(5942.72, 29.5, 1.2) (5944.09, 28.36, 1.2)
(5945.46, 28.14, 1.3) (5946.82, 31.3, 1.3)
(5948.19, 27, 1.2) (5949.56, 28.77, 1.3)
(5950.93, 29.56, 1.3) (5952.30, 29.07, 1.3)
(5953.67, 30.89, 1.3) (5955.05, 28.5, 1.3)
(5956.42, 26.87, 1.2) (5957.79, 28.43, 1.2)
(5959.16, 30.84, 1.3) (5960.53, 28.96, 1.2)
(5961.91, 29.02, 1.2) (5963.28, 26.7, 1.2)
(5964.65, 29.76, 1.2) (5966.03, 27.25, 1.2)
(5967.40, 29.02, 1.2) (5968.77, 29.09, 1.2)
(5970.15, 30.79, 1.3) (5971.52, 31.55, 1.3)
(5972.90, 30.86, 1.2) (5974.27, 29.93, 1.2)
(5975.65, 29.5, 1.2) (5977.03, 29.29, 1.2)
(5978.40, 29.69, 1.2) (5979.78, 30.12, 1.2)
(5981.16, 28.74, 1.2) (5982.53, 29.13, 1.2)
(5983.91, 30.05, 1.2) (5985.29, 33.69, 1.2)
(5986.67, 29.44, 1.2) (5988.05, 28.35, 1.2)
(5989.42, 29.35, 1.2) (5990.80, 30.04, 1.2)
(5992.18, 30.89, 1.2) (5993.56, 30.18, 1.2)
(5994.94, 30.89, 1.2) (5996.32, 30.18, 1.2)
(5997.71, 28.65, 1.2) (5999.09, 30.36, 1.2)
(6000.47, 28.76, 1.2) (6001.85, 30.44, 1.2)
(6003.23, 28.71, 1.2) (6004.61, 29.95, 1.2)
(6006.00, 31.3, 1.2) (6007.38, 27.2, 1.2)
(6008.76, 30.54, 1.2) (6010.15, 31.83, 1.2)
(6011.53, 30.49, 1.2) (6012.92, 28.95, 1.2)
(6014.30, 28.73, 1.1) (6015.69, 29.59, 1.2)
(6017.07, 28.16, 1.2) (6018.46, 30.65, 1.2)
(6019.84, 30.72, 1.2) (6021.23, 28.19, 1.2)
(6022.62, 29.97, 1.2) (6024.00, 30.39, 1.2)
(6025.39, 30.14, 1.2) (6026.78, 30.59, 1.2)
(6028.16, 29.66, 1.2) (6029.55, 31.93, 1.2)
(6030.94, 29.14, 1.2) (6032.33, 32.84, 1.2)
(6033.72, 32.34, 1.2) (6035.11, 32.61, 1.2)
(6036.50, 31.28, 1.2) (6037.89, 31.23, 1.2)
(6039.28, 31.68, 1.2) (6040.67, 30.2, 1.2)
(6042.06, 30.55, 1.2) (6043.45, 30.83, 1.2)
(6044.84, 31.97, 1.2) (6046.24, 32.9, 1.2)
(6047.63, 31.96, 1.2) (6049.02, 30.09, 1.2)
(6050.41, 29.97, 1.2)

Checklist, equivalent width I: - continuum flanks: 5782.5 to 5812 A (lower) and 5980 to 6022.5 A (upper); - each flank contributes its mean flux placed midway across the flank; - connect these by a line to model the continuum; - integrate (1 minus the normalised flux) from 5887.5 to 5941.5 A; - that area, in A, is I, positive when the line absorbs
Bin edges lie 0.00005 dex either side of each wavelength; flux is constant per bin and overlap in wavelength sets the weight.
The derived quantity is 9.7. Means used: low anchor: 29.8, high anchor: 29.8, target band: 24.4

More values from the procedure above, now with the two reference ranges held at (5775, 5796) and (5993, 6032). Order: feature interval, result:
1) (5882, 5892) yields 4.5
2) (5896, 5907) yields 2.9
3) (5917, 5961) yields 1.2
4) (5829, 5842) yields 0.0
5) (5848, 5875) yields 0.9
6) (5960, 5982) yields 0.3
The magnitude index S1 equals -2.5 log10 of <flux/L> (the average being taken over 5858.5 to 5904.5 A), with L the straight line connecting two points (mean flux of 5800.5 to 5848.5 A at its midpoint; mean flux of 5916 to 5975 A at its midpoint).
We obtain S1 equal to 0.27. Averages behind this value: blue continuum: 29.8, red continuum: 29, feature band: 22.9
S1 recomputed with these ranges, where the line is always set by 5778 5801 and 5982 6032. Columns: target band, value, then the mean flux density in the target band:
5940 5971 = 0.03 mag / 28.9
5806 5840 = -0.01 mag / 29.6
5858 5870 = 0.06 mag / 27.9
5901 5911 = 0.08 mag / 27.5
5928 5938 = 0.04 mag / 28.7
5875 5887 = 0.13 mag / 26.1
